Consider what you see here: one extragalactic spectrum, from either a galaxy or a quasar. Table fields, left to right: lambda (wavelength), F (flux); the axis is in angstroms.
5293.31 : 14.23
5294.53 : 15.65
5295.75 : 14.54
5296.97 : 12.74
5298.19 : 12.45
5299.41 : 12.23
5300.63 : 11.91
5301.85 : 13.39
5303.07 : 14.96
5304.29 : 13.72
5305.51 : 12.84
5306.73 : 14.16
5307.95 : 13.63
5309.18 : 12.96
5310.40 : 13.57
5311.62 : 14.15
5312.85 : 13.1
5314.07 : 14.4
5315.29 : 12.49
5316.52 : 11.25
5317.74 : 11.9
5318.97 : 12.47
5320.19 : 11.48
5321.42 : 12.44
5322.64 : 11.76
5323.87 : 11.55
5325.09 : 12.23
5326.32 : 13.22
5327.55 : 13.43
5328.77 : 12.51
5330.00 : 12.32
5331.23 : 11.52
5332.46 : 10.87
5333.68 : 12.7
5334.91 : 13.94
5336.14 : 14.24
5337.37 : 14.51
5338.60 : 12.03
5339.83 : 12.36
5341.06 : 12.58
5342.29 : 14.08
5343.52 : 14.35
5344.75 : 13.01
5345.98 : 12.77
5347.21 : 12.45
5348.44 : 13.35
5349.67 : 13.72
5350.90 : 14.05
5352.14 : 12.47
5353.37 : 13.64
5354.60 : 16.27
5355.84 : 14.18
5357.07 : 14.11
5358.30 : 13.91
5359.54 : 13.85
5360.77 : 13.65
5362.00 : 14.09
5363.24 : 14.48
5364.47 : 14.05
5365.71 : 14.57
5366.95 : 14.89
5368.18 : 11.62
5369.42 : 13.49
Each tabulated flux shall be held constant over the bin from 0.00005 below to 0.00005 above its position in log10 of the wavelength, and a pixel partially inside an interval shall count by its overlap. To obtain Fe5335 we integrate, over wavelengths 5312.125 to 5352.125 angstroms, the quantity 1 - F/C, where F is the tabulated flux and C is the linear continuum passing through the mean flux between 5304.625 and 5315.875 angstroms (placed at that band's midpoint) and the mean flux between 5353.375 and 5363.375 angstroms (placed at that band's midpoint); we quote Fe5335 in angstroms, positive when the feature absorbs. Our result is 3.1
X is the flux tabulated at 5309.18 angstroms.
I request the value 12.96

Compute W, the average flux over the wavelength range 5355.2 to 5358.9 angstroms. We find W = 14.1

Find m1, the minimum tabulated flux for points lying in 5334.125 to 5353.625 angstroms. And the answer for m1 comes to 12.03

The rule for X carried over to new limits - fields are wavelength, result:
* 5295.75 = 14.54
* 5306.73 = 14.16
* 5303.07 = 14.96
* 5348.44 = 13.35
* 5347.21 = 12.45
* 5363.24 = 14.48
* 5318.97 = 12.47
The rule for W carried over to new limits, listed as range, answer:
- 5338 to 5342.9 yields 12.8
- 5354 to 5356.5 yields 15.2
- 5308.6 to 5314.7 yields 13.6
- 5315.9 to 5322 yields 11.9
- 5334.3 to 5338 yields 14.2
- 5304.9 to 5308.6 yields 13.5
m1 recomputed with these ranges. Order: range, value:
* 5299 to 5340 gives 10.87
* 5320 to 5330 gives 11.48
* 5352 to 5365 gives 12.47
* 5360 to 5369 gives 11.62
